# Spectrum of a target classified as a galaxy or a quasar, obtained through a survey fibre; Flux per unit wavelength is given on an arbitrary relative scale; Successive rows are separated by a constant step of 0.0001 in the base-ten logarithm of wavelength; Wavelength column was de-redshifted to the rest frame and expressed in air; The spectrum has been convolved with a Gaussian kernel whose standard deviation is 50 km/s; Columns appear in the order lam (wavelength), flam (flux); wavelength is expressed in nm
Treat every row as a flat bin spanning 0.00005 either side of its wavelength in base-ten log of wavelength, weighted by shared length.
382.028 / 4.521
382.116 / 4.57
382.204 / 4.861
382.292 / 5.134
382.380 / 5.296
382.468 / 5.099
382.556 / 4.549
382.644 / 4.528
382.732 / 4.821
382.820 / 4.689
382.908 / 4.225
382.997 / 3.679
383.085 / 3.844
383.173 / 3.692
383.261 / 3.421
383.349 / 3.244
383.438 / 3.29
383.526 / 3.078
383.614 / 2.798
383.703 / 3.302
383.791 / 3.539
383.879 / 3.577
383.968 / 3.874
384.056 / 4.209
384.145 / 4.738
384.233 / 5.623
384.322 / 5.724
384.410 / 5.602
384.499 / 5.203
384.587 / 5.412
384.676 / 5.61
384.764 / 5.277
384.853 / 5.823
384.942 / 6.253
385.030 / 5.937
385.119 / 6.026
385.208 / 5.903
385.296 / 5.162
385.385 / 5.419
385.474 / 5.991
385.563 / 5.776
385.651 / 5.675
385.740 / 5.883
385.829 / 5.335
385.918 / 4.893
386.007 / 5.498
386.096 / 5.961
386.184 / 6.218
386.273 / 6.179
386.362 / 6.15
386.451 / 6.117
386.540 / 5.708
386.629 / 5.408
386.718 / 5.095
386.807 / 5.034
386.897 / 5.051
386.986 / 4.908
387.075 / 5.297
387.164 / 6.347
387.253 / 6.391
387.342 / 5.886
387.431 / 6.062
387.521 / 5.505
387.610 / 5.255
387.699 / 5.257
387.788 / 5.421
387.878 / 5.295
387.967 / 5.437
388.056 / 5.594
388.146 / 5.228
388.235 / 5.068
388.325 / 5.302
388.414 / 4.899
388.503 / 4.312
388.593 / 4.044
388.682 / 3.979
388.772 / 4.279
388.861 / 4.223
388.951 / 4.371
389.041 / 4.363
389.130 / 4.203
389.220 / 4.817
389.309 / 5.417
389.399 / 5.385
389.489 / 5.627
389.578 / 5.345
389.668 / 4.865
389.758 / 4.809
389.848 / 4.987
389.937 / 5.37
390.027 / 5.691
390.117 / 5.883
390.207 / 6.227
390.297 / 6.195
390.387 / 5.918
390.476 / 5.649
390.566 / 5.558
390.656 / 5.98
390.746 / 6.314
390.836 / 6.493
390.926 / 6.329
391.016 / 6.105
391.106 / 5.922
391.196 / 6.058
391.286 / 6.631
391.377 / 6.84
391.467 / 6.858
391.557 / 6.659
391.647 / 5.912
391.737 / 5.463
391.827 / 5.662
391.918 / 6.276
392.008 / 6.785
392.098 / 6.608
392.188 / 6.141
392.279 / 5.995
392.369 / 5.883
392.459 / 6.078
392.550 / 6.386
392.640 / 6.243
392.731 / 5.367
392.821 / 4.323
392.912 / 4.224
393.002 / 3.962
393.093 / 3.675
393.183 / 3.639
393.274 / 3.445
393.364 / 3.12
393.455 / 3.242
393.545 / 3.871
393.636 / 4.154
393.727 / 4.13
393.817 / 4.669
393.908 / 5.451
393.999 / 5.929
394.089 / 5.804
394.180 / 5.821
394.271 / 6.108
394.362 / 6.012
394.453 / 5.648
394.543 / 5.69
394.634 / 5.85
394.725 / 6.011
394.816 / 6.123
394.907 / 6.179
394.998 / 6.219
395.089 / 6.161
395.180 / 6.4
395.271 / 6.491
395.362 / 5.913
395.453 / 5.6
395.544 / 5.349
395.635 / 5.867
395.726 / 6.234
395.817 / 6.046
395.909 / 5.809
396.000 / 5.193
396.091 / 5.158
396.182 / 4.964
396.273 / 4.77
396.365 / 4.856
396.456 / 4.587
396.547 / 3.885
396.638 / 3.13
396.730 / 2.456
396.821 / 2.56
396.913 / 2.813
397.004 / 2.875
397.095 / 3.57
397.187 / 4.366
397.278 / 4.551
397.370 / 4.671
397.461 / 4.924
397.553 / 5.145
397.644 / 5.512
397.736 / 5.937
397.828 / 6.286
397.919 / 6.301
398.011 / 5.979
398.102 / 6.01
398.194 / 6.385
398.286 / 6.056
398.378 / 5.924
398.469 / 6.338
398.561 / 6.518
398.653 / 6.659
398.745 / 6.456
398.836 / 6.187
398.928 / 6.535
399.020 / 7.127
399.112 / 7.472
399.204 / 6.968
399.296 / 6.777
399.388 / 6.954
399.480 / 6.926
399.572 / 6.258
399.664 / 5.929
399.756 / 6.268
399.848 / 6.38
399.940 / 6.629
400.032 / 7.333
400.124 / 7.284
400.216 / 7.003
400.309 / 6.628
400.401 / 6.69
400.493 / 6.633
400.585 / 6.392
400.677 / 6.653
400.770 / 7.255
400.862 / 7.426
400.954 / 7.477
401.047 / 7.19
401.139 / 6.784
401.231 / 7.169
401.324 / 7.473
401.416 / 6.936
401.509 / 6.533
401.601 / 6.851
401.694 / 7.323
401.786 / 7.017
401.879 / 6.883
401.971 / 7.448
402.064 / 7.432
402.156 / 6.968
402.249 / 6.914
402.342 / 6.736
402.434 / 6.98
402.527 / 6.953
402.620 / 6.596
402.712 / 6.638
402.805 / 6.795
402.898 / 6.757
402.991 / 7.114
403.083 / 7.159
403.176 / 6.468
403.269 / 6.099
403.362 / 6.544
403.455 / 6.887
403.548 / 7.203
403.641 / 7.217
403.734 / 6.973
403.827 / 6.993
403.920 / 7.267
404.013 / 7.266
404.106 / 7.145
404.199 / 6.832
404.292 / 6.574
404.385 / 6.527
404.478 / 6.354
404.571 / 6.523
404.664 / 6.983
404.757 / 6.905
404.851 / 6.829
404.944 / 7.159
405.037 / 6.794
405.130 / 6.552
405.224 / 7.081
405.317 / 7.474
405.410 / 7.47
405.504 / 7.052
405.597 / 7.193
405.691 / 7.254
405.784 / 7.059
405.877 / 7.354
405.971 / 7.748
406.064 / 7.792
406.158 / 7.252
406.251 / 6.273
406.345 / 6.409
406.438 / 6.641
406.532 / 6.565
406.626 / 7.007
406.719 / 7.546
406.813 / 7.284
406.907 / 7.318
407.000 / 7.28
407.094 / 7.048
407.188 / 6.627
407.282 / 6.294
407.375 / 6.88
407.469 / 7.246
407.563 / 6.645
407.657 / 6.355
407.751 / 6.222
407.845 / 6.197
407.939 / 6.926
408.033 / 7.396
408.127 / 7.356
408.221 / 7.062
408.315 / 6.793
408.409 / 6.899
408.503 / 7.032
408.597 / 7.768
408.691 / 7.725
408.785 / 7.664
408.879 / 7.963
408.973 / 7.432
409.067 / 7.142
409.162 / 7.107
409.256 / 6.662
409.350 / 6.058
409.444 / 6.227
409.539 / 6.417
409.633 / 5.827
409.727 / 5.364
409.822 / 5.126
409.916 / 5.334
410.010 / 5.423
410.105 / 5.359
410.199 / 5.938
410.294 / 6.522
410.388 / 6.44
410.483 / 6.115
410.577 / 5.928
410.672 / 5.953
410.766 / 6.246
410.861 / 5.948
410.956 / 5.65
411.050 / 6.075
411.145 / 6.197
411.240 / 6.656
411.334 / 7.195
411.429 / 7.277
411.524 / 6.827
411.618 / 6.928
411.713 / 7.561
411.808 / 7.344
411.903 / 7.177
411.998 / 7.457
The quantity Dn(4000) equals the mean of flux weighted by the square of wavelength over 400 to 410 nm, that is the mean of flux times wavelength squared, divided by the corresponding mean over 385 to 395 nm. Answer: 1.36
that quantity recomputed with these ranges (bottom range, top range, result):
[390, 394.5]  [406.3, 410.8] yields 1.30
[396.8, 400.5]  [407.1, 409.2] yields 1.23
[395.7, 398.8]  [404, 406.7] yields 1.43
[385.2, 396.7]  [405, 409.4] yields 1.41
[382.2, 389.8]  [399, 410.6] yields 1.50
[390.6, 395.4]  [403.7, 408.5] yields 1.32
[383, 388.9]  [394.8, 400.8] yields 1.21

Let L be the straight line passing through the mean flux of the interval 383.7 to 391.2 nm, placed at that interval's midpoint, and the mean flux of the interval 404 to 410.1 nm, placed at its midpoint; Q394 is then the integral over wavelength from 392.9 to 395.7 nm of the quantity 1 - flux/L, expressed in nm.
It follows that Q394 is 0.33 nm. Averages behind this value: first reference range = 5.37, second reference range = 6.84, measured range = 5.21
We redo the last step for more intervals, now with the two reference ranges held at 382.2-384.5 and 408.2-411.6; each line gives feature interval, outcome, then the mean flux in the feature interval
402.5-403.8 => -0.197 nm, 6.81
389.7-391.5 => -0.411 nm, 5.98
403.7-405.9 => -0.336 nm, 6.98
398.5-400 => -0.280 nm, 6.63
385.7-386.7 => -0.277 nm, 5.74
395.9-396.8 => 0.163 nm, 4.38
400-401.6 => -0.354 nm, 6.98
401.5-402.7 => -0.237 nm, 6.98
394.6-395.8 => -0.179 nm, 6.03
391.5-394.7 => -0.130 nm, 5.27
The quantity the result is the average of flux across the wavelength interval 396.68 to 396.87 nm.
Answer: 2.51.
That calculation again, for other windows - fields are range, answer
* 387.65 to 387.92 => 5.32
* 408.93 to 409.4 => 6.87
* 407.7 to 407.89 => 6.21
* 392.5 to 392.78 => 5.97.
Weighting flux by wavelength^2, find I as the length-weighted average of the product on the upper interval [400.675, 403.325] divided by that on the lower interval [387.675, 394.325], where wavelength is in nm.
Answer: 1.4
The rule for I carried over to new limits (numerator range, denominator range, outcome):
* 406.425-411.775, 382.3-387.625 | 1.48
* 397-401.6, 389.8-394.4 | 1.19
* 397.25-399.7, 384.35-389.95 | 1.23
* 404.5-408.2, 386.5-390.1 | 1.48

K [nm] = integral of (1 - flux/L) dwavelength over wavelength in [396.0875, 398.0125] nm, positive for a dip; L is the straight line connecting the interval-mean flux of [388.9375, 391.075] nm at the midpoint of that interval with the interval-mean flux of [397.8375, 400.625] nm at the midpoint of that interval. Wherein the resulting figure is 0.57 nm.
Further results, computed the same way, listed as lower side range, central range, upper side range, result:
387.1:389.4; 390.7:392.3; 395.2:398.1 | -0.40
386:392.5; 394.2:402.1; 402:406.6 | 0.48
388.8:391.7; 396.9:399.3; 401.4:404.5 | 0.26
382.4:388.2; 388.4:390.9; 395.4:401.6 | 0.08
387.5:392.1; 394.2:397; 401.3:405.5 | 0.39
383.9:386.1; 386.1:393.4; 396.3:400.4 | 0.10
